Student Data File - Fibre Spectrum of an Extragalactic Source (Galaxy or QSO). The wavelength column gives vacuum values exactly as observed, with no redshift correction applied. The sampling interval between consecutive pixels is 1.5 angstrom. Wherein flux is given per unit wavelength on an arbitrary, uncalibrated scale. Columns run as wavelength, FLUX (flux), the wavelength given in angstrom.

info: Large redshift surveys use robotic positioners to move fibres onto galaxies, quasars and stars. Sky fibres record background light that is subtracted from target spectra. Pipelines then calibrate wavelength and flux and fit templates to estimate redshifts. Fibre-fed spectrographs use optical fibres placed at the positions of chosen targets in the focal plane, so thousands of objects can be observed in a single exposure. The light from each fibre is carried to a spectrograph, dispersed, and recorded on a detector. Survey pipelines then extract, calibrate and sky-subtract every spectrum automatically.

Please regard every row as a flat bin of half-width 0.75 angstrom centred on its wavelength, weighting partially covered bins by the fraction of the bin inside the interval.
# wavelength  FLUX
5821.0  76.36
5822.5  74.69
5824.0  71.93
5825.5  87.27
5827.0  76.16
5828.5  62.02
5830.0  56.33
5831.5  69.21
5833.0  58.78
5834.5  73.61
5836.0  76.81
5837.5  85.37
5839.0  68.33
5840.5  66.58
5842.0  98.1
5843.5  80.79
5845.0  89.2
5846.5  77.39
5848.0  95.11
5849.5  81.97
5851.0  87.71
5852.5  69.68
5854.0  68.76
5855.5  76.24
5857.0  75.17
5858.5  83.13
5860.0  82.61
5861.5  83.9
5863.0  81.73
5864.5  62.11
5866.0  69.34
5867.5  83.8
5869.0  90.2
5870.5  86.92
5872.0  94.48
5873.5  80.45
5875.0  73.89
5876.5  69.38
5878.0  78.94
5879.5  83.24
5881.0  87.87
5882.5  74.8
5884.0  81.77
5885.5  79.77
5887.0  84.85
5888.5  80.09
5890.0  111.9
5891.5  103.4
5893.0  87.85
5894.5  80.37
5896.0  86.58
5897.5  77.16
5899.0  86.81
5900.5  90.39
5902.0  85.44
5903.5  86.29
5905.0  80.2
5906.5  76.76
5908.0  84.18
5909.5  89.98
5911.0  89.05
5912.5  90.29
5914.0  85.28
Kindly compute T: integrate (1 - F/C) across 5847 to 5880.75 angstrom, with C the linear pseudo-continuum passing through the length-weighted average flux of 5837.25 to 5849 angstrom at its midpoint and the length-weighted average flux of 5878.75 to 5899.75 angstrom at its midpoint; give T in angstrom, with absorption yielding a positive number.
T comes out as 1.6 angstrom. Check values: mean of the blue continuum 82.5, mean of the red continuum 86.2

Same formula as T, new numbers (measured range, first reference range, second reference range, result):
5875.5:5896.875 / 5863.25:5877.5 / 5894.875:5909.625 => -0.9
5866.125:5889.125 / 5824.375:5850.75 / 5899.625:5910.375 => 0.0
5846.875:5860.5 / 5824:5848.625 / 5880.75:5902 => -0.1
